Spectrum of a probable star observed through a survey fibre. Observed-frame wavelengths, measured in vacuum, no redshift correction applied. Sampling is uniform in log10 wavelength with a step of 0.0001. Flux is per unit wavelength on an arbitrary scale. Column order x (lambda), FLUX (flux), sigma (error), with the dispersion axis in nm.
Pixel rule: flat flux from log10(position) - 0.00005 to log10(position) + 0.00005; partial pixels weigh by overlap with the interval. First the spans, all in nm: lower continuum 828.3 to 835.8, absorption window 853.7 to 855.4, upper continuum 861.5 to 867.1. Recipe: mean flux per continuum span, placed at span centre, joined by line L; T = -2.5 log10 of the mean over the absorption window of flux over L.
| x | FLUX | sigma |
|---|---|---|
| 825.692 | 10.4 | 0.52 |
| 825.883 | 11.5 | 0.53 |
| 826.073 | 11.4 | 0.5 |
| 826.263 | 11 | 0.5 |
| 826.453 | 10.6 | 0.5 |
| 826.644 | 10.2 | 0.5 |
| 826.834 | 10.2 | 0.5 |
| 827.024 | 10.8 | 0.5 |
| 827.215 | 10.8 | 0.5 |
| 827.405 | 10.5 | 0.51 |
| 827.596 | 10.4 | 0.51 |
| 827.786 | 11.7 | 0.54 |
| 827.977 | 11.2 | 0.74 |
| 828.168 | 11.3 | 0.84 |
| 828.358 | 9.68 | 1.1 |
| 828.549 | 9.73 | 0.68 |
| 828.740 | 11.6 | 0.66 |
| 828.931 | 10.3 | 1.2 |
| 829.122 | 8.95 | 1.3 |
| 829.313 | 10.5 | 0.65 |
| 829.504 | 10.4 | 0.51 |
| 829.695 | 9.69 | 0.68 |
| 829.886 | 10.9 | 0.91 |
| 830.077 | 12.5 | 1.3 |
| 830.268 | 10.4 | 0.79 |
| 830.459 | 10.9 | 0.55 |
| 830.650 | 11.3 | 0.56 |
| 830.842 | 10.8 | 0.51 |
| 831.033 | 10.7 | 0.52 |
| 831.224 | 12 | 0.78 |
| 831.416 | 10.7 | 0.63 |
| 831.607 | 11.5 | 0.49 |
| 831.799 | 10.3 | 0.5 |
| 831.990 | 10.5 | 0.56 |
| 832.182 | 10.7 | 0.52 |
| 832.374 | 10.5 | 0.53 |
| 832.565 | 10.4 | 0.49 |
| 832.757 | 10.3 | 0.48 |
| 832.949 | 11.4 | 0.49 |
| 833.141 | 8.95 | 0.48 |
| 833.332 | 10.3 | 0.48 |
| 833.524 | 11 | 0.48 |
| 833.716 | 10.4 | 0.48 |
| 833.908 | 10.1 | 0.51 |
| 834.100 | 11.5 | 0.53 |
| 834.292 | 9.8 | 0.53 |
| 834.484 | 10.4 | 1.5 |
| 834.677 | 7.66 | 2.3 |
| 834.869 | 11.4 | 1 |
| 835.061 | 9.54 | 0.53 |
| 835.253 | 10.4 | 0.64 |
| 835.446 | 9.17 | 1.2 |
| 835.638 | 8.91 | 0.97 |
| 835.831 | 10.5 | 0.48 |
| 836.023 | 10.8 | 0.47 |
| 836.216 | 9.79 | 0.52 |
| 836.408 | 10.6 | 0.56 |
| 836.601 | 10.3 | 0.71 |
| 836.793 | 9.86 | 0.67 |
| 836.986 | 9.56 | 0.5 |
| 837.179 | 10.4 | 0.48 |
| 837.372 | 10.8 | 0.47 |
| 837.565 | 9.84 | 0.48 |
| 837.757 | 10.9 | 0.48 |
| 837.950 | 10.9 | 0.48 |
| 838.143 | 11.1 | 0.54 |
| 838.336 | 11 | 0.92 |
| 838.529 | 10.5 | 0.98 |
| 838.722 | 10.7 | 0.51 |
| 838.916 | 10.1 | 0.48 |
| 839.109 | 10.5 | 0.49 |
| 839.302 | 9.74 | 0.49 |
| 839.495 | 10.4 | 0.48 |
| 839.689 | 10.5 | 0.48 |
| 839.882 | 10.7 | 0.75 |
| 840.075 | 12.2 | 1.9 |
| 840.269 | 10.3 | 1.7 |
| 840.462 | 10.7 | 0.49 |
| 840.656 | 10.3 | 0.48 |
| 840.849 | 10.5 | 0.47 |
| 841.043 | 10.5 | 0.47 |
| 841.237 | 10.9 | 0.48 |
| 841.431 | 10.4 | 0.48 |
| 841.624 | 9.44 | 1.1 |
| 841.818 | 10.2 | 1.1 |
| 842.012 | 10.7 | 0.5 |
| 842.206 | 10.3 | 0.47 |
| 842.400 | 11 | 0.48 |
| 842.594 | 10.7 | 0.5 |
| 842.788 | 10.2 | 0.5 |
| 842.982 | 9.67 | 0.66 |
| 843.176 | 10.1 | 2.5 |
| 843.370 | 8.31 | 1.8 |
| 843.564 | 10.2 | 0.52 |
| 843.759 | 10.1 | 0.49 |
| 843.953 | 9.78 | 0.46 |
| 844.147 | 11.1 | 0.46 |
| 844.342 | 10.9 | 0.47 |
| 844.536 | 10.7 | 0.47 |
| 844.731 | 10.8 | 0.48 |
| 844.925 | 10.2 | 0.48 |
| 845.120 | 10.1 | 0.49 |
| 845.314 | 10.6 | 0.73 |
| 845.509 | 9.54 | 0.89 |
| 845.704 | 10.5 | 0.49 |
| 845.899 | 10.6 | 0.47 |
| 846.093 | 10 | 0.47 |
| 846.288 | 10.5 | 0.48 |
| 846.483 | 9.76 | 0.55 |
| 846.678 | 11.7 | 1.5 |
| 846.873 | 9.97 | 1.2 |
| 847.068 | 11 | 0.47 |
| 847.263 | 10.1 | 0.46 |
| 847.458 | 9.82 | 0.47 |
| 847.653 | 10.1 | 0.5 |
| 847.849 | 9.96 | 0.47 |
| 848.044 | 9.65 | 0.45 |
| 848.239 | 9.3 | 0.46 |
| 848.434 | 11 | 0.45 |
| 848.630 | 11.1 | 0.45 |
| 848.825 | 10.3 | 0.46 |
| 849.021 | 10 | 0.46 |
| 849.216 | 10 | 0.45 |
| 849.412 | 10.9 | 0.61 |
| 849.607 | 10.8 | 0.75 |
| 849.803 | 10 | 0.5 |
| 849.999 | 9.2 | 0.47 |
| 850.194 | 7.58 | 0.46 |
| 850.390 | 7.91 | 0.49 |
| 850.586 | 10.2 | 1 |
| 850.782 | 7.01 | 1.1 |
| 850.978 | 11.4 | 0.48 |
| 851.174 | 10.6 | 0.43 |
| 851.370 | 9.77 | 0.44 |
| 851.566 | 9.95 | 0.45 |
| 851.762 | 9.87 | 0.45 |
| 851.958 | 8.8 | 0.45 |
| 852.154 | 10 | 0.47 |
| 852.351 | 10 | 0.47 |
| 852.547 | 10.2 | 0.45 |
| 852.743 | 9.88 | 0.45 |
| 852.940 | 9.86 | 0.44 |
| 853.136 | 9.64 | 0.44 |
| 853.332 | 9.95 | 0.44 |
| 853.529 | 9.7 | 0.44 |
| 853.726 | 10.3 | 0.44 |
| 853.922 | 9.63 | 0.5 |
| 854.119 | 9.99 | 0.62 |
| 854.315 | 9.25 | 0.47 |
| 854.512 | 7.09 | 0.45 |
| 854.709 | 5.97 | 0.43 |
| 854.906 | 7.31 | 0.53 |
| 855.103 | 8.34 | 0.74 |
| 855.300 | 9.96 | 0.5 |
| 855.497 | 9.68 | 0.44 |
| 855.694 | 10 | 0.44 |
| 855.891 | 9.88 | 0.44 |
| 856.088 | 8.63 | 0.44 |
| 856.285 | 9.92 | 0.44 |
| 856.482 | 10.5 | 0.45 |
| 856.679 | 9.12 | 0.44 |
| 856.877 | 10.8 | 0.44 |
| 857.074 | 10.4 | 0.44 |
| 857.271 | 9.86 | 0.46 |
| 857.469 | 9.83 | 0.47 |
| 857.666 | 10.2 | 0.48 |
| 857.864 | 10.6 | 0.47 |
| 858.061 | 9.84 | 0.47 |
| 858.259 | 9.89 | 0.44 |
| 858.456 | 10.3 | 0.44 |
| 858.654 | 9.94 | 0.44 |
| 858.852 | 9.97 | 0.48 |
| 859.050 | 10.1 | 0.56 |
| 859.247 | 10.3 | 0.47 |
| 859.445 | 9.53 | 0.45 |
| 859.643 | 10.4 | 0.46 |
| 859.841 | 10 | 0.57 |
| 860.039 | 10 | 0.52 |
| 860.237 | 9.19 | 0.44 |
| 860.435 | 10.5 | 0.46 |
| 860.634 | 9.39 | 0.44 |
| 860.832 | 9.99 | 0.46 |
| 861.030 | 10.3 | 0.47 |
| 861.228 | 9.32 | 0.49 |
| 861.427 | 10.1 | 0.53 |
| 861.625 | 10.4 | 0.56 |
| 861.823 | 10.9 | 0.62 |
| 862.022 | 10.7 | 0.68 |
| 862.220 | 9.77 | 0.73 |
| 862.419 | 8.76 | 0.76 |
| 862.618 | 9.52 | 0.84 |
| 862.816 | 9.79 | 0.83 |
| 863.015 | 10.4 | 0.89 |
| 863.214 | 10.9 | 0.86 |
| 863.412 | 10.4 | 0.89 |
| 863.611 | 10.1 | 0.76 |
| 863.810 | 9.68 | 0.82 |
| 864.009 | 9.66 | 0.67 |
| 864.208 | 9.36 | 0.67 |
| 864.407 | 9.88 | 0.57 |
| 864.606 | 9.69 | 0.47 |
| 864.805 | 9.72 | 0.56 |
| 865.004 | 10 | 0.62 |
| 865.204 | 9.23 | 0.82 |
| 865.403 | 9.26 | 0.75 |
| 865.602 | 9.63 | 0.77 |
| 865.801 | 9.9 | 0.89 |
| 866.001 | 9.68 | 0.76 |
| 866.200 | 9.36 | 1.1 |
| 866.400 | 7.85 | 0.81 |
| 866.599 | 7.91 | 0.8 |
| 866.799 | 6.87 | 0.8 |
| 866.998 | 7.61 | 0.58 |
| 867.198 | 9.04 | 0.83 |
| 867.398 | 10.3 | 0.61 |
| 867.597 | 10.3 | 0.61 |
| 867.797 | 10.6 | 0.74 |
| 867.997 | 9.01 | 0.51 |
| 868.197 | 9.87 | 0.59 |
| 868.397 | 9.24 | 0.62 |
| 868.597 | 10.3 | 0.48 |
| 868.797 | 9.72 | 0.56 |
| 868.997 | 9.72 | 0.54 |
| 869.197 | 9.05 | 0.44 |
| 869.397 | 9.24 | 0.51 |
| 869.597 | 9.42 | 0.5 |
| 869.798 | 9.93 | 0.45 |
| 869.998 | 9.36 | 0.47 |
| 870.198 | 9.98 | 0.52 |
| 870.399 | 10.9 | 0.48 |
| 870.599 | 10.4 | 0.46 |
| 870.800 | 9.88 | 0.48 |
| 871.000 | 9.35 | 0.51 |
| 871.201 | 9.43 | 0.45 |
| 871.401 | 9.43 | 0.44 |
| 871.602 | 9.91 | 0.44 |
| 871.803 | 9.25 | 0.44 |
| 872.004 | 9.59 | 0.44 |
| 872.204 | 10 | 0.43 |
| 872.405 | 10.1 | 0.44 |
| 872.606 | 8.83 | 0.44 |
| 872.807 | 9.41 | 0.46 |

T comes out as 0.14 mag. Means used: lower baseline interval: 10.4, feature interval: 8.58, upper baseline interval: 9.54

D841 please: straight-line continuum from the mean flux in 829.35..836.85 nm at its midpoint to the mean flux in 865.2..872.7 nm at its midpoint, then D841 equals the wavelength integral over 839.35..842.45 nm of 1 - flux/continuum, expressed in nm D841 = -0.09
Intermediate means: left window 10.4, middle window 10.5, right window 9.46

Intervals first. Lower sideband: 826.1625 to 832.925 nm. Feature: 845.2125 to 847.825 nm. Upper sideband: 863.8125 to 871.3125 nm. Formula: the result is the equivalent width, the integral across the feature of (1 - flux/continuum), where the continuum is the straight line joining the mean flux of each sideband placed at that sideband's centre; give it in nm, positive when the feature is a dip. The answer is -0.04 nm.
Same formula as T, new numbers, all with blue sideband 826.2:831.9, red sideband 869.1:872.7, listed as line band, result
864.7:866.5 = 0.05 mag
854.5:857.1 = 0.10 mag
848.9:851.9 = 0.06 mag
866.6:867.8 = 0.10 mag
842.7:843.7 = 0.07 mag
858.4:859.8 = -0.01 mag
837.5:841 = -0.02 mag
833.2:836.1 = 0.05 mag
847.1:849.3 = 0.01 mag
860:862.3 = -0.01 mag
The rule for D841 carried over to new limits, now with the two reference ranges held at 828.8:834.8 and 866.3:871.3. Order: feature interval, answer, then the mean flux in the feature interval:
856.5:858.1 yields -0.06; 10.1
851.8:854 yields 0.02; 9.82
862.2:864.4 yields -0.06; 9.85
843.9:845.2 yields -0.05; 10.5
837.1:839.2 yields -0.06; 10.6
